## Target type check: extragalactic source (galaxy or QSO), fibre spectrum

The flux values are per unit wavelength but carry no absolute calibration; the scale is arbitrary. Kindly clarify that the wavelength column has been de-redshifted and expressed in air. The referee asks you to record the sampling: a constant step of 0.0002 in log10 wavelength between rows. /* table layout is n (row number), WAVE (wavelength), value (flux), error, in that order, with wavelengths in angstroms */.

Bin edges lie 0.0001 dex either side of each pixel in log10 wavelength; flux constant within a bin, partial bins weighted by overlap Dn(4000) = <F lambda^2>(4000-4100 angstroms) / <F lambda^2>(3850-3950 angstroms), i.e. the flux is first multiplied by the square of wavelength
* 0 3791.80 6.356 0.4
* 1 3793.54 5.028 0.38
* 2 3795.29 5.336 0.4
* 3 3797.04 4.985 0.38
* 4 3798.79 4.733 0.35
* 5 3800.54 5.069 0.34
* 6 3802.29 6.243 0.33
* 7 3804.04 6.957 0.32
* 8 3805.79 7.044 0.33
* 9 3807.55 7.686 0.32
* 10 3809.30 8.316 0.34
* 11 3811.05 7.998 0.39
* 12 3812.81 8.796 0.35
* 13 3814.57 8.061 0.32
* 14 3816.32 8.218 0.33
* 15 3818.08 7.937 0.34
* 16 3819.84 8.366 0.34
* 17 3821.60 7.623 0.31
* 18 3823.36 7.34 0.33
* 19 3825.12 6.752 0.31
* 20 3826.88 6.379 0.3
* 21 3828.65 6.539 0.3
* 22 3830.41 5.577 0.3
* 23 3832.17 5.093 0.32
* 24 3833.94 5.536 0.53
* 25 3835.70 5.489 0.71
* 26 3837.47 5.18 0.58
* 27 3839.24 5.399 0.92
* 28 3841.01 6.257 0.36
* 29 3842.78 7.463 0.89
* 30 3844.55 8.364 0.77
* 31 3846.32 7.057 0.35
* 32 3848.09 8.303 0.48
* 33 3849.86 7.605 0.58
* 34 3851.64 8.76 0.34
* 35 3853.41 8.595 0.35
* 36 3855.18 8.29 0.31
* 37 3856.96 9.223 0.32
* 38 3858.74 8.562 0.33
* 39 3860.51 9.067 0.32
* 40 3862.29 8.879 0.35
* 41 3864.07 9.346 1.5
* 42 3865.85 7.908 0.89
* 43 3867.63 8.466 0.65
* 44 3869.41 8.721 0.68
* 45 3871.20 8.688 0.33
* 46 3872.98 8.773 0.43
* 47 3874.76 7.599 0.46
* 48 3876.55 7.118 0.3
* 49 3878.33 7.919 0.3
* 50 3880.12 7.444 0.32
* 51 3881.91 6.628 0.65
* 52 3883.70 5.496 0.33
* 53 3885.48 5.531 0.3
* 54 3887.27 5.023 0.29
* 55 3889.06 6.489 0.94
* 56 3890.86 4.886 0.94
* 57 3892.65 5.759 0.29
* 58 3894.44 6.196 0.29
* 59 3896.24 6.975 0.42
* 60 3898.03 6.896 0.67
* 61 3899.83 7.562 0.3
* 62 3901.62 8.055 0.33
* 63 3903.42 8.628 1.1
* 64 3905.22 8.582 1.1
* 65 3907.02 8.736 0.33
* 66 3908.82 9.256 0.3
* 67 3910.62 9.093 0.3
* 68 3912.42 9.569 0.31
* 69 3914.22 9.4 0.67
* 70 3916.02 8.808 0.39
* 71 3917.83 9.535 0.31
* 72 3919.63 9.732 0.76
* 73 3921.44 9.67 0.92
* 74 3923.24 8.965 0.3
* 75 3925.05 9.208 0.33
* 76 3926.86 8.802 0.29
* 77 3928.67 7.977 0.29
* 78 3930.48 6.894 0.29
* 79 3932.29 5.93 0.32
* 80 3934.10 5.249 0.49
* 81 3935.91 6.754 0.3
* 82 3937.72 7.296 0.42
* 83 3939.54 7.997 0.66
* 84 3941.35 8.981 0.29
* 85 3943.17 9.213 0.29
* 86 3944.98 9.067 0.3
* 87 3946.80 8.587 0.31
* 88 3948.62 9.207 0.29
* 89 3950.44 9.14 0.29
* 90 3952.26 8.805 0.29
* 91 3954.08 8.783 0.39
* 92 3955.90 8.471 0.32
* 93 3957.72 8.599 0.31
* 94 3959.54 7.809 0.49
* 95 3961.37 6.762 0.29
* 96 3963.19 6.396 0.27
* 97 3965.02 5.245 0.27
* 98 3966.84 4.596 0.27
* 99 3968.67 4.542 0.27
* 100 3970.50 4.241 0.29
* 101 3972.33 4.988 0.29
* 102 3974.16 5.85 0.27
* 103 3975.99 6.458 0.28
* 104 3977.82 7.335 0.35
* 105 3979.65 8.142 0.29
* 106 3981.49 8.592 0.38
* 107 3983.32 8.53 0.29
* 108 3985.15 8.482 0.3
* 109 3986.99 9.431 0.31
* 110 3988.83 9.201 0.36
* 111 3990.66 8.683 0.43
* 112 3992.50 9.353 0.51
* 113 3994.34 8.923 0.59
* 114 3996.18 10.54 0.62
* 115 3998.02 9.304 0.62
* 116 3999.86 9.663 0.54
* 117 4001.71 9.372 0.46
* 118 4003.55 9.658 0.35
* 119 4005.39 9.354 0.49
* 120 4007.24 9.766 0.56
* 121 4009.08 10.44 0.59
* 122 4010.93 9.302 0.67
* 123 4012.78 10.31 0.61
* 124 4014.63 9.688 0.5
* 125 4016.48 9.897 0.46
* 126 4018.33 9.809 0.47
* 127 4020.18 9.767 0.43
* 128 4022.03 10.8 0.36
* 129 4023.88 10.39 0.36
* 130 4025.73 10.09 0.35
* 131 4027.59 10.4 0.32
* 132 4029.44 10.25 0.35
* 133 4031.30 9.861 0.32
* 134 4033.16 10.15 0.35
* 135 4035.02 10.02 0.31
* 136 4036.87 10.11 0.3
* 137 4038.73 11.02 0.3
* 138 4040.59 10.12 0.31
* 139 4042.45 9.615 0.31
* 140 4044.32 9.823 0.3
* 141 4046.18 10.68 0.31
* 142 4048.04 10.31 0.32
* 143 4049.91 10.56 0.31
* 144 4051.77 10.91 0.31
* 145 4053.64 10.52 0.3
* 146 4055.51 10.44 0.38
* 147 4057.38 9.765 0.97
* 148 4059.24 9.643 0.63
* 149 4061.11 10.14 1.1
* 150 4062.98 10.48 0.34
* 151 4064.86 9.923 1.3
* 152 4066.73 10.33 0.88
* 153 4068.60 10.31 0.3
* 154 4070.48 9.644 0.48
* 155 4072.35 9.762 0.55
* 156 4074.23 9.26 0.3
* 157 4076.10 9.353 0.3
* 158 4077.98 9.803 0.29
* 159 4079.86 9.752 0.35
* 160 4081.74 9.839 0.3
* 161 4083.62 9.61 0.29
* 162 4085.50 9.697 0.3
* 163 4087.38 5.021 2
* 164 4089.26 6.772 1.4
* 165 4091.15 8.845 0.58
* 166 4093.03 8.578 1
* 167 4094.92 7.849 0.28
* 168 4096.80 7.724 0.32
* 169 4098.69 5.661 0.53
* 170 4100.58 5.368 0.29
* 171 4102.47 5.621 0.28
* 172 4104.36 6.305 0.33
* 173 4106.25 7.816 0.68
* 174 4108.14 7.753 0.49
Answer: 1.30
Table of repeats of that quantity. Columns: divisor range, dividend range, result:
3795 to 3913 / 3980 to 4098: 1.44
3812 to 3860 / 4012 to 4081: 1.54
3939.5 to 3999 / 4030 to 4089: 1.31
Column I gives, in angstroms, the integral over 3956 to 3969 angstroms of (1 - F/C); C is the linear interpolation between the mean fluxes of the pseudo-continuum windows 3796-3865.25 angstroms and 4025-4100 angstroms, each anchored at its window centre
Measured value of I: 3.13 angstroms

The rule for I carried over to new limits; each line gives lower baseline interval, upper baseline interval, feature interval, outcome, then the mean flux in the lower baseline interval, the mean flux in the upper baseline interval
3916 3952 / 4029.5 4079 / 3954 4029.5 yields 5.85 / 8.35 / 10.1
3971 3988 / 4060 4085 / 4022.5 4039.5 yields -2.86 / 7.46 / 9.86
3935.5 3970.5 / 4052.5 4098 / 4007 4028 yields -3.86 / 7.62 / 9.28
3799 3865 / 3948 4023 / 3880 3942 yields 1.95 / 7.36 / 8.4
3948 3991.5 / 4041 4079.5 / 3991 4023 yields -4.67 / 7.42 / 10.1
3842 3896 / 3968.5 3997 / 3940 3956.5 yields -2.51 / 7.59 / 7.78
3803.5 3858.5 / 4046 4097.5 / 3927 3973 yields 5.89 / 7.31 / 9.47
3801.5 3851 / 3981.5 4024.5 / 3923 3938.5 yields 2.09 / 7.06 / 9.57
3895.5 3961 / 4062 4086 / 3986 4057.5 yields -4.95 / 8.39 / 9.83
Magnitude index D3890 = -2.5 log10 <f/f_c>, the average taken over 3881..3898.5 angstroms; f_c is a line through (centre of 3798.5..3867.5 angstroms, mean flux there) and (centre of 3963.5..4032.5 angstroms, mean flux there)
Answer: 0.294 mag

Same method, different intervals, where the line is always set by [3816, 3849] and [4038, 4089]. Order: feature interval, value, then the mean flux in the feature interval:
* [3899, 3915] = -0.13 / 8.77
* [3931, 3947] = 0.08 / 7.62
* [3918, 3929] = -0.15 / 9.15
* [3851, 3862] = -0.23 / 8.76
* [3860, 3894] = 0.00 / 7.32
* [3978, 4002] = -0.02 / 9.03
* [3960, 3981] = 0.40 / 5.96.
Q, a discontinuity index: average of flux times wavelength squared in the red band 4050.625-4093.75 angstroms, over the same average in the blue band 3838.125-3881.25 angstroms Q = 1.31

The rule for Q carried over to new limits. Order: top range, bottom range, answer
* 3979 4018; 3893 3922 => 1.16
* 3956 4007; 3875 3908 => 1.19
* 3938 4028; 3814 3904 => 1.25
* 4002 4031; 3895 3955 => 1.25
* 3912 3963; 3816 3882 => 1.16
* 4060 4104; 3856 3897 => 1.29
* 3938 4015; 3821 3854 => 1.31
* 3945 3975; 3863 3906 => 1.01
